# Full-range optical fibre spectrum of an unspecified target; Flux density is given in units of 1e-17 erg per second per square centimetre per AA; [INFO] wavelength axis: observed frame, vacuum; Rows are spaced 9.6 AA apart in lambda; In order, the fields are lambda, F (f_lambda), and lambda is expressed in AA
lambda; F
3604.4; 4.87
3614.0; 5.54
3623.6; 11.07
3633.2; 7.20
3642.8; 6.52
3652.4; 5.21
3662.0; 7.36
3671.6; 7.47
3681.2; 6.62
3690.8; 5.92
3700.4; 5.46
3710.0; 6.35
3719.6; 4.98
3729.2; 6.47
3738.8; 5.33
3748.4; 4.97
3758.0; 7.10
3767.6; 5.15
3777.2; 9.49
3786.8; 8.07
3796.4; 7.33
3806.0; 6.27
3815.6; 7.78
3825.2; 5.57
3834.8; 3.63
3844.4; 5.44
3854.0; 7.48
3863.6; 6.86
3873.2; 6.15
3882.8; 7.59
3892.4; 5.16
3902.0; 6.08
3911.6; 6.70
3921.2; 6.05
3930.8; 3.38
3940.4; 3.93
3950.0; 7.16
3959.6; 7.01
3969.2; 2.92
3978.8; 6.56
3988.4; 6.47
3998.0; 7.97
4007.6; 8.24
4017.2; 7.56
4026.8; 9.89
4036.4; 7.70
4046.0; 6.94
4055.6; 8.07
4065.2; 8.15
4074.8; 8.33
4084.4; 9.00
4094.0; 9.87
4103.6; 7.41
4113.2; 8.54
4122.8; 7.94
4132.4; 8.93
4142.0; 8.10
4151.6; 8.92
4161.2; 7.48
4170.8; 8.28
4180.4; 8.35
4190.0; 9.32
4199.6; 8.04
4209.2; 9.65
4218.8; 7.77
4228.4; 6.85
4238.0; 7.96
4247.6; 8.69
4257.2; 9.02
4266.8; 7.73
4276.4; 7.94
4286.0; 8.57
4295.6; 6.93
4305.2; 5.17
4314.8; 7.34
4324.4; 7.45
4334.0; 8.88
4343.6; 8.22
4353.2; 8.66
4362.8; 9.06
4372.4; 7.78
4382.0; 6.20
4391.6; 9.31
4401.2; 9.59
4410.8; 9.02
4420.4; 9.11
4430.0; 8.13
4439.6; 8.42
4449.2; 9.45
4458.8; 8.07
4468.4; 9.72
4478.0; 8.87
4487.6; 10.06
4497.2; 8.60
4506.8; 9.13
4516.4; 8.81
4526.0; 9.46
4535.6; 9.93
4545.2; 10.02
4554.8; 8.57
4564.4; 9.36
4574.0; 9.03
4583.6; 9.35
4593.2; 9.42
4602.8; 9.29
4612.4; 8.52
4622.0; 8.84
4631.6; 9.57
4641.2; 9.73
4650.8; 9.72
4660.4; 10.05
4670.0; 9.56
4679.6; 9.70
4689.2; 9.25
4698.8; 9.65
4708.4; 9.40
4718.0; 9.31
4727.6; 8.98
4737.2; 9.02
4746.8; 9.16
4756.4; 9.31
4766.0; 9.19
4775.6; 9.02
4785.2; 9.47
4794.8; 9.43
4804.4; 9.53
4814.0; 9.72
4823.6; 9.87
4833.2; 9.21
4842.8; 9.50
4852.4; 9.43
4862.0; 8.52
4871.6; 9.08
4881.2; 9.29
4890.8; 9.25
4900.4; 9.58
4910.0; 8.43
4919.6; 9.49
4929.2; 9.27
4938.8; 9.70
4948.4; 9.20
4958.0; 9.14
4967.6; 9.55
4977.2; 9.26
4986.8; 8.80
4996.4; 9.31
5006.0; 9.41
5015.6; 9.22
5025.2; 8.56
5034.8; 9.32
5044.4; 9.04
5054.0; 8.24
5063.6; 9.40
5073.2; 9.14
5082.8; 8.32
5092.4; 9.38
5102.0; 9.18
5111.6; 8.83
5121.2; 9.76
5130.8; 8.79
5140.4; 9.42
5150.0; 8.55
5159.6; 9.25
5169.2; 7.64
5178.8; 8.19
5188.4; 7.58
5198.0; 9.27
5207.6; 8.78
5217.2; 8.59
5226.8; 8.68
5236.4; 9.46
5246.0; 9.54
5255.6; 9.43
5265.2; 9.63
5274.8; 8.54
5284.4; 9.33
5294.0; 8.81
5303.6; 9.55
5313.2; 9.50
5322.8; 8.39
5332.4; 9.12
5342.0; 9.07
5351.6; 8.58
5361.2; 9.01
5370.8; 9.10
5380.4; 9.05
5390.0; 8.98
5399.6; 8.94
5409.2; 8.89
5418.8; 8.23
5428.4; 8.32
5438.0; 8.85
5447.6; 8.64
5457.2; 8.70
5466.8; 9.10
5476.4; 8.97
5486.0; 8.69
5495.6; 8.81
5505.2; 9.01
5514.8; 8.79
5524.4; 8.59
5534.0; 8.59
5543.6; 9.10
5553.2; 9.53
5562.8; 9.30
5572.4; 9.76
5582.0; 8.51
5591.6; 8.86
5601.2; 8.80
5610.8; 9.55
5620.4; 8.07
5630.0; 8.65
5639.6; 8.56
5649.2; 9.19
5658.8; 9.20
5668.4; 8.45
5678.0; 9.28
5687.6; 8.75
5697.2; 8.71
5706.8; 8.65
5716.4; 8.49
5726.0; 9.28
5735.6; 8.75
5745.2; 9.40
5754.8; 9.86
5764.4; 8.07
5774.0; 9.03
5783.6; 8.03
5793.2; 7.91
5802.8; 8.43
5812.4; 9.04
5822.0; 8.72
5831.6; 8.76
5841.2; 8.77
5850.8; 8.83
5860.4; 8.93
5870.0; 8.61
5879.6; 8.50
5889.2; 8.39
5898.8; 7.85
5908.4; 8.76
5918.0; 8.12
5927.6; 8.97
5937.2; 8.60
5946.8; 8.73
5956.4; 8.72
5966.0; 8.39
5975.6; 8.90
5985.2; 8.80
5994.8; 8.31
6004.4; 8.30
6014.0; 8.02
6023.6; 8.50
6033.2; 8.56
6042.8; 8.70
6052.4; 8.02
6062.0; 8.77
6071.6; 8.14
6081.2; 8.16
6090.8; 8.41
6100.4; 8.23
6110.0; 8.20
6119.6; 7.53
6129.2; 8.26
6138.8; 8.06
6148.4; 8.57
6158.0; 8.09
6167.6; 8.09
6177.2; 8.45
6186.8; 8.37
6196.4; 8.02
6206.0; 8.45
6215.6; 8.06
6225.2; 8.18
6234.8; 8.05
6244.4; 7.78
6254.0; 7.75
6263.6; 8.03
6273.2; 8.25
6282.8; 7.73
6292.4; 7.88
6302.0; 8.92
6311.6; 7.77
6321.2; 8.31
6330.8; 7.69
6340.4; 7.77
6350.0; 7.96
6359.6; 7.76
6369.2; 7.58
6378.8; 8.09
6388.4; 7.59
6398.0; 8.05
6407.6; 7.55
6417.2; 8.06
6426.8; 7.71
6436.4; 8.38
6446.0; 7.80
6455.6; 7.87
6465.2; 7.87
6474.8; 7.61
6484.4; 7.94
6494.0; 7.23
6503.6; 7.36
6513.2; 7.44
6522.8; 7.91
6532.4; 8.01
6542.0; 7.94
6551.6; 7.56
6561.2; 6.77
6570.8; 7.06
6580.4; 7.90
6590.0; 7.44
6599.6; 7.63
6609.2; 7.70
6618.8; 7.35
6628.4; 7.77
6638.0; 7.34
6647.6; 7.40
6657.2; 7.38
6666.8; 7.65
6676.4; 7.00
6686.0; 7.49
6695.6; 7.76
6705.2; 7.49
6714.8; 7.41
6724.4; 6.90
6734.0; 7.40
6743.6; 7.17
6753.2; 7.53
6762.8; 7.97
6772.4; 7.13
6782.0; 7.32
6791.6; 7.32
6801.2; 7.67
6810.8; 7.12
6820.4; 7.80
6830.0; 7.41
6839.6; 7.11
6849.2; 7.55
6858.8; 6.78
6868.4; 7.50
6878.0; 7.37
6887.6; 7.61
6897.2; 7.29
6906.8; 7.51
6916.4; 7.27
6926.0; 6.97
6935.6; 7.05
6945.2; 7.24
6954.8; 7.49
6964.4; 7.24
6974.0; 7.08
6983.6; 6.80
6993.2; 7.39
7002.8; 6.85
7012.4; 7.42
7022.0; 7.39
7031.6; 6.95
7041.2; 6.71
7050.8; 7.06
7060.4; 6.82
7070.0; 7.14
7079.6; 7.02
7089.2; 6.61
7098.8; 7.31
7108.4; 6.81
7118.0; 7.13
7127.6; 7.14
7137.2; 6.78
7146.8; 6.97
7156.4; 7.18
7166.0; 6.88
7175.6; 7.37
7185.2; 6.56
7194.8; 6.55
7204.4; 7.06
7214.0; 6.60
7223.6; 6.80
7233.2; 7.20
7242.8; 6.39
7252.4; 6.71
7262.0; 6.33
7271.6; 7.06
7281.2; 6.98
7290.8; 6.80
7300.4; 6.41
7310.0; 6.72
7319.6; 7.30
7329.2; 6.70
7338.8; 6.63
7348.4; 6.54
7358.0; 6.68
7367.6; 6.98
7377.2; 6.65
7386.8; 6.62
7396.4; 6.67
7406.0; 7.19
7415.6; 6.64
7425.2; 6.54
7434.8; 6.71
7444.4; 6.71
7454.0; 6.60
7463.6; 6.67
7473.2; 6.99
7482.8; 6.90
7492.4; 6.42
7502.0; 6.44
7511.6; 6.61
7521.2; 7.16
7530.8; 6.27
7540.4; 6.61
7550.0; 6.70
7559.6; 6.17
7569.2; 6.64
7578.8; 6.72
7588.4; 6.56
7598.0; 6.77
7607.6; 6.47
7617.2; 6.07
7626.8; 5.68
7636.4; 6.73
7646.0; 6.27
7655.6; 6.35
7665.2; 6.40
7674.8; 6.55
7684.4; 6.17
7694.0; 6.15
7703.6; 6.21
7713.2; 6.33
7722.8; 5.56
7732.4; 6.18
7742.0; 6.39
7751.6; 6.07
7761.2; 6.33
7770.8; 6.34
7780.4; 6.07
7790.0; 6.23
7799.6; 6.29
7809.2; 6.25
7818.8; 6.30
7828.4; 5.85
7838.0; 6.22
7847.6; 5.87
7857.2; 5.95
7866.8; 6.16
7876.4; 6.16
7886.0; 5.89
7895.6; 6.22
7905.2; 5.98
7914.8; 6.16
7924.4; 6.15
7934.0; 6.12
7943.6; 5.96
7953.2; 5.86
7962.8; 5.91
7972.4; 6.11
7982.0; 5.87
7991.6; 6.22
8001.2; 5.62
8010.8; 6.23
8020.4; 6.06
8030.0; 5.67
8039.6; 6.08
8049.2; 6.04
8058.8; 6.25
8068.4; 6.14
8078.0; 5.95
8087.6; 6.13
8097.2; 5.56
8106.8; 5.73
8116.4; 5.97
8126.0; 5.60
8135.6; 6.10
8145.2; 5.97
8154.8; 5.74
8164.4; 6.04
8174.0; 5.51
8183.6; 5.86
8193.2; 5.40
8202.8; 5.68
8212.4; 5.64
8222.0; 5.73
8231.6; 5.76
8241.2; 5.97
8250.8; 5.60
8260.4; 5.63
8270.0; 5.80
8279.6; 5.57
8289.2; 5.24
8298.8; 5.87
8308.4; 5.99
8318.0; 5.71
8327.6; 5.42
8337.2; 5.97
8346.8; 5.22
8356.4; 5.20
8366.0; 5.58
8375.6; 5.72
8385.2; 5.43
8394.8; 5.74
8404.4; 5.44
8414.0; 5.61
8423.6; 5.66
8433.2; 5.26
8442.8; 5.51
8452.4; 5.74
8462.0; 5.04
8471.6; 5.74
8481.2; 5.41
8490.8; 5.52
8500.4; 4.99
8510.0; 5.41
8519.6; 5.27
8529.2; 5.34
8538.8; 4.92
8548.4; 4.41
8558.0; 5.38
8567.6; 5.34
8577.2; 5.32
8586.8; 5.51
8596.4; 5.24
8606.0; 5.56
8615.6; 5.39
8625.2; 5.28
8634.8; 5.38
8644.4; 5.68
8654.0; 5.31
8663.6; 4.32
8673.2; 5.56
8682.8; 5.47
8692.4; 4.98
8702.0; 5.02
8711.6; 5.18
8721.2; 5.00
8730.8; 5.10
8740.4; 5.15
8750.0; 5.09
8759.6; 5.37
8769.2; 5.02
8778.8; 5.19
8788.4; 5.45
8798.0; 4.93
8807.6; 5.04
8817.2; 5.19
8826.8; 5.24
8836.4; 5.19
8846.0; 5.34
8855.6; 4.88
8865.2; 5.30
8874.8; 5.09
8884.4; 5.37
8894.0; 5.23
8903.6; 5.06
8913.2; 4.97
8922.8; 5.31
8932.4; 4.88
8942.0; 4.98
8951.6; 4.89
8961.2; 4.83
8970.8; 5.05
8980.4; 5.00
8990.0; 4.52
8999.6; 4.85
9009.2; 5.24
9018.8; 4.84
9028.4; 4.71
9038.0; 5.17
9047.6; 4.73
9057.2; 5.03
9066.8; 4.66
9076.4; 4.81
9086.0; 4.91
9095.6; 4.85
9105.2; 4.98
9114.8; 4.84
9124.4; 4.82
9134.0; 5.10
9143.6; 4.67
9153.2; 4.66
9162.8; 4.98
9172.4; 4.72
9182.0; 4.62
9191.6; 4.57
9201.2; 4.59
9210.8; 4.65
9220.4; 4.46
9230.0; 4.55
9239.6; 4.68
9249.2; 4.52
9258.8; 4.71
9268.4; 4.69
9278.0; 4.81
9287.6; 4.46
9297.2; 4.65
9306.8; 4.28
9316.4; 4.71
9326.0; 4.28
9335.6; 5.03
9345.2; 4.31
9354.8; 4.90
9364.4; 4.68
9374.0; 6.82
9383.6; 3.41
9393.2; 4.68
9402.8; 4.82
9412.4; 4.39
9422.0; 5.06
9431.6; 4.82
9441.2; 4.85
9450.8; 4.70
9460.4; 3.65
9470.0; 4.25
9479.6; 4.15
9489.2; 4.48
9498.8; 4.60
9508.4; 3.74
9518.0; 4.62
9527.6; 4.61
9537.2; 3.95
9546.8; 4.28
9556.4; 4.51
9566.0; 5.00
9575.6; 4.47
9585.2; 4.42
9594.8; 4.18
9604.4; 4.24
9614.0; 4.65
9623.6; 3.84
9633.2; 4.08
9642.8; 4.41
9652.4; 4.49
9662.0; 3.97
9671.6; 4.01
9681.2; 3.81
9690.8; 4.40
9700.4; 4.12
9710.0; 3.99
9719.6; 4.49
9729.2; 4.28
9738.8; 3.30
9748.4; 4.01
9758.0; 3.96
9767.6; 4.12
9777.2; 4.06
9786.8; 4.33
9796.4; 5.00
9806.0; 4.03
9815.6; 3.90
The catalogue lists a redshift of 0.000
